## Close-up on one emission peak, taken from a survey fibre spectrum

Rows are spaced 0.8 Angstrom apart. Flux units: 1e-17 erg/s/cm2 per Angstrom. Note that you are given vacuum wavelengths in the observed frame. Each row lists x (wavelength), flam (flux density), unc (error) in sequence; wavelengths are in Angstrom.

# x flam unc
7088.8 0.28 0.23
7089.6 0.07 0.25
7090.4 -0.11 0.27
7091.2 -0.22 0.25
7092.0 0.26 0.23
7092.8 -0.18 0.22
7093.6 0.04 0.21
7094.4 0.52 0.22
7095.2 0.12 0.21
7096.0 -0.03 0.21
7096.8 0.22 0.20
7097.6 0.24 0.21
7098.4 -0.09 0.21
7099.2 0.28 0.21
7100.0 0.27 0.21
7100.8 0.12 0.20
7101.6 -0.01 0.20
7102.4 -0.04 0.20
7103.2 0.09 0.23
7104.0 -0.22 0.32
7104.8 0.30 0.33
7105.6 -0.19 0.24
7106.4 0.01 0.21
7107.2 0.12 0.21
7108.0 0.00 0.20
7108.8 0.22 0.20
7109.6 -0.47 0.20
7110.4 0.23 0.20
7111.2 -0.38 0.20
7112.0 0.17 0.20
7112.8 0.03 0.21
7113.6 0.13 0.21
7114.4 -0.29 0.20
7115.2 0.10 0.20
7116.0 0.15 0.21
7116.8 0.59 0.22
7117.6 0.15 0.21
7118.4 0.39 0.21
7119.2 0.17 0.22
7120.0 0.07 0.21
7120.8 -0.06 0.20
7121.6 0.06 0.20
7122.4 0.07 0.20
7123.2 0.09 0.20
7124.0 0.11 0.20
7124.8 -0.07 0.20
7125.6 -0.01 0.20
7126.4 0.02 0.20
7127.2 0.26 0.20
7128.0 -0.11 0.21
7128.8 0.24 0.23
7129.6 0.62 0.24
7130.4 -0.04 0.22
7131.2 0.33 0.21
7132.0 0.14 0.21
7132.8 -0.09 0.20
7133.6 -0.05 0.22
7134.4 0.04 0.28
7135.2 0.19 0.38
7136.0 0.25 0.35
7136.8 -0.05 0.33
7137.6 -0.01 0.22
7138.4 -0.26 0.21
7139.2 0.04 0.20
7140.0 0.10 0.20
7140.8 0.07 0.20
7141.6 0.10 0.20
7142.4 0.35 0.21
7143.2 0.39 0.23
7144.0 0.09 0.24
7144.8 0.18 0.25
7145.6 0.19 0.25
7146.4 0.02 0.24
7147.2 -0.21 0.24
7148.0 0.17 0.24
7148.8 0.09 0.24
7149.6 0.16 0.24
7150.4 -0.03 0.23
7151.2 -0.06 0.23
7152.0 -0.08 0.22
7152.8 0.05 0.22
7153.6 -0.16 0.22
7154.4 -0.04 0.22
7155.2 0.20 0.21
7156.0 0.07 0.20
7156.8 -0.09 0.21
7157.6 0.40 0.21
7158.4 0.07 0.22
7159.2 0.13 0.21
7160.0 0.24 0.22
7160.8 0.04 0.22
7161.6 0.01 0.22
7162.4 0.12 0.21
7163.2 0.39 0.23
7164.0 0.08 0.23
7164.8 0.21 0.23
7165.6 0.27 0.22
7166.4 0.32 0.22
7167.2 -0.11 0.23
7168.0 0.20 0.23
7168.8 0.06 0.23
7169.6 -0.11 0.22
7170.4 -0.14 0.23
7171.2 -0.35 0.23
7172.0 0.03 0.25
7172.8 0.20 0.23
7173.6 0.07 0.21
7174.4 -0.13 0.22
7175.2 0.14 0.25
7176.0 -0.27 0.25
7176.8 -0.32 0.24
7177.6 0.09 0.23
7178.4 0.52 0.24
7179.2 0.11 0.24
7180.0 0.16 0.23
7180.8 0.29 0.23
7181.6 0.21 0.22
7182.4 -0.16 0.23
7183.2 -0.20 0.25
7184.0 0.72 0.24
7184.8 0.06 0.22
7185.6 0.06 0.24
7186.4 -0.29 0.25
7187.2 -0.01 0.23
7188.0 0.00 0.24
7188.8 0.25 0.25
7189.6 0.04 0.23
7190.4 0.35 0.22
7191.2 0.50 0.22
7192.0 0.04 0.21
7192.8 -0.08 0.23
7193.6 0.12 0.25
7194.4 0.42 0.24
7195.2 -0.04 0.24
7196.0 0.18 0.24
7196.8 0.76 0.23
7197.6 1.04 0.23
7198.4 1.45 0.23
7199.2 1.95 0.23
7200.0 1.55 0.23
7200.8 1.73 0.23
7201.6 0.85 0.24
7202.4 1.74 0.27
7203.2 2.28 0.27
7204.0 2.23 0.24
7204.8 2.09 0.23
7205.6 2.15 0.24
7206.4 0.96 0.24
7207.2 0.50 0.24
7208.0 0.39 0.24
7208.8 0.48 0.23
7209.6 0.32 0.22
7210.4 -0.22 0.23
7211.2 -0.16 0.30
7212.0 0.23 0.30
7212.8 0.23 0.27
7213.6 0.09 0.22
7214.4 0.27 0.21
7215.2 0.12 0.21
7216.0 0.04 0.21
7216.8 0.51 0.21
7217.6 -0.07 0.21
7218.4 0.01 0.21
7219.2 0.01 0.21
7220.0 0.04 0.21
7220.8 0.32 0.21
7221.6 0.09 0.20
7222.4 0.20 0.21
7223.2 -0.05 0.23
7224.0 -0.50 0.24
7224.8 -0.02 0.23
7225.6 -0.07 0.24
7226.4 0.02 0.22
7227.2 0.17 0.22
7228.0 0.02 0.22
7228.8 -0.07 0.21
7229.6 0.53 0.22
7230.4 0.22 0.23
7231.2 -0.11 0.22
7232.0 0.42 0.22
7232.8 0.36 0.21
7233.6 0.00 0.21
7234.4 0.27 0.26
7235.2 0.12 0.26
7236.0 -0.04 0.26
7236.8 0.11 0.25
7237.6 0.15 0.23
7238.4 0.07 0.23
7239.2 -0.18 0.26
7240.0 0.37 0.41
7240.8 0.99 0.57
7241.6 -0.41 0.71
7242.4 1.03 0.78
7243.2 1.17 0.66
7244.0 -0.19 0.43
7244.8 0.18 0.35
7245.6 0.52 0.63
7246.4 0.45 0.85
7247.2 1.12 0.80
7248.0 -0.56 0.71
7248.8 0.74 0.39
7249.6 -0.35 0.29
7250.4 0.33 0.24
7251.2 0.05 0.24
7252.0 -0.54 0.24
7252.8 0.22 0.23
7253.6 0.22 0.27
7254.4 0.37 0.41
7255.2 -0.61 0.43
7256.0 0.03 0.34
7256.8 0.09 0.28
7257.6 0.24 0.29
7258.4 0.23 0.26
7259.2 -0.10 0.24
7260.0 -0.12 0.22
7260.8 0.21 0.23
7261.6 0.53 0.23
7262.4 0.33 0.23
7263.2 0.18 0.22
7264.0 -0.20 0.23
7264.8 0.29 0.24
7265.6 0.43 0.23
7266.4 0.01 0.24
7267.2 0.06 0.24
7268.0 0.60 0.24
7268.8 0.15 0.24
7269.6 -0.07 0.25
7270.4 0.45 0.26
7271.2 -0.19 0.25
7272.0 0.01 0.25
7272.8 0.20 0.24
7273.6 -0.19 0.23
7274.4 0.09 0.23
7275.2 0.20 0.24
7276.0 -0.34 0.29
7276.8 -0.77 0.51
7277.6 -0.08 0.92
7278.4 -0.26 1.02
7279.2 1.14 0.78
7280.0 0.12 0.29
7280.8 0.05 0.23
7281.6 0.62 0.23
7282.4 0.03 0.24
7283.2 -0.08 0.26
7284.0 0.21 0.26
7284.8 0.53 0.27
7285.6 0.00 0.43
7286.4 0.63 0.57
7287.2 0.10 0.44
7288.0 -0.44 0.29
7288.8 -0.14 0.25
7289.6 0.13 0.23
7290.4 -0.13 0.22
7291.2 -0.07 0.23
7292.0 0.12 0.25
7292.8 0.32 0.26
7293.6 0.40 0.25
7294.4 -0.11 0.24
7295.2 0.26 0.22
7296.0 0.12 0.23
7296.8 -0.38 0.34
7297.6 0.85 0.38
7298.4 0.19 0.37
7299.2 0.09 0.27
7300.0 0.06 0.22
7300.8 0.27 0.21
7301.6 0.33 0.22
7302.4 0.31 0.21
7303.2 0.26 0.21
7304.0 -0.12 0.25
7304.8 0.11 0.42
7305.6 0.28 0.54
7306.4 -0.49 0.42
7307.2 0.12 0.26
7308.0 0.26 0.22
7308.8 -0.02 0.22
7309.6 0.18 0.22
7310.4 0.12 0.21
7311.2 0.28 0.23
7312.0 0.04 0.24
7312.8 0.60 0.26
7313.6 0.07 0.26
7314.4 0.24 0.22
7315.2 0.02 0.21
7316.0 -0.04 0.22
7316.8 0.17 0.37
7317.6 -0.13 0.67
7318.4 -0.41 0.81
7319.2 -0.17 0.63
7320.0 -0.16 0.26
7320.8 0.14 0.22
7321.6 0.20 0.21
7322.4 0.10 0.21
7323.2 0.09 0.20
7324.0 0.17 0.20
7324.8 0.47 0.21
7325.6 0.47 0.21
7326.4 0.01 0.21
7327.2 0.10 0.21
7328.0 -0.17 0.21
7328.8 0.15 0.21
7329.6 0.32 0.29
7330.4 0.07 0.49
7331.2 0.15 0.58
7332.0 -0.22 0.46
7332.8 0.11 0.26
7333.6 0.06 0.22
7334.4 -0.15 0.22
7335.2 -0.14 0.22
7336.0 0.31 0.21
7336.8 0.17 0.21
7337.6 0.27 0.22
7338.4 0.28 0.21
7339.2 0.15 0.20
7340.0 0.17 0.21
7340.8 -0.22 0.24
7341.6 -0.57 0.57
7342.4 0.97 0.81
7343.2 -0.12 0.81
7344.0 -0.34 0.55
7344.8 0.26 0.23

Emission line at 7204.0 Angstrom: [O II] 3727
